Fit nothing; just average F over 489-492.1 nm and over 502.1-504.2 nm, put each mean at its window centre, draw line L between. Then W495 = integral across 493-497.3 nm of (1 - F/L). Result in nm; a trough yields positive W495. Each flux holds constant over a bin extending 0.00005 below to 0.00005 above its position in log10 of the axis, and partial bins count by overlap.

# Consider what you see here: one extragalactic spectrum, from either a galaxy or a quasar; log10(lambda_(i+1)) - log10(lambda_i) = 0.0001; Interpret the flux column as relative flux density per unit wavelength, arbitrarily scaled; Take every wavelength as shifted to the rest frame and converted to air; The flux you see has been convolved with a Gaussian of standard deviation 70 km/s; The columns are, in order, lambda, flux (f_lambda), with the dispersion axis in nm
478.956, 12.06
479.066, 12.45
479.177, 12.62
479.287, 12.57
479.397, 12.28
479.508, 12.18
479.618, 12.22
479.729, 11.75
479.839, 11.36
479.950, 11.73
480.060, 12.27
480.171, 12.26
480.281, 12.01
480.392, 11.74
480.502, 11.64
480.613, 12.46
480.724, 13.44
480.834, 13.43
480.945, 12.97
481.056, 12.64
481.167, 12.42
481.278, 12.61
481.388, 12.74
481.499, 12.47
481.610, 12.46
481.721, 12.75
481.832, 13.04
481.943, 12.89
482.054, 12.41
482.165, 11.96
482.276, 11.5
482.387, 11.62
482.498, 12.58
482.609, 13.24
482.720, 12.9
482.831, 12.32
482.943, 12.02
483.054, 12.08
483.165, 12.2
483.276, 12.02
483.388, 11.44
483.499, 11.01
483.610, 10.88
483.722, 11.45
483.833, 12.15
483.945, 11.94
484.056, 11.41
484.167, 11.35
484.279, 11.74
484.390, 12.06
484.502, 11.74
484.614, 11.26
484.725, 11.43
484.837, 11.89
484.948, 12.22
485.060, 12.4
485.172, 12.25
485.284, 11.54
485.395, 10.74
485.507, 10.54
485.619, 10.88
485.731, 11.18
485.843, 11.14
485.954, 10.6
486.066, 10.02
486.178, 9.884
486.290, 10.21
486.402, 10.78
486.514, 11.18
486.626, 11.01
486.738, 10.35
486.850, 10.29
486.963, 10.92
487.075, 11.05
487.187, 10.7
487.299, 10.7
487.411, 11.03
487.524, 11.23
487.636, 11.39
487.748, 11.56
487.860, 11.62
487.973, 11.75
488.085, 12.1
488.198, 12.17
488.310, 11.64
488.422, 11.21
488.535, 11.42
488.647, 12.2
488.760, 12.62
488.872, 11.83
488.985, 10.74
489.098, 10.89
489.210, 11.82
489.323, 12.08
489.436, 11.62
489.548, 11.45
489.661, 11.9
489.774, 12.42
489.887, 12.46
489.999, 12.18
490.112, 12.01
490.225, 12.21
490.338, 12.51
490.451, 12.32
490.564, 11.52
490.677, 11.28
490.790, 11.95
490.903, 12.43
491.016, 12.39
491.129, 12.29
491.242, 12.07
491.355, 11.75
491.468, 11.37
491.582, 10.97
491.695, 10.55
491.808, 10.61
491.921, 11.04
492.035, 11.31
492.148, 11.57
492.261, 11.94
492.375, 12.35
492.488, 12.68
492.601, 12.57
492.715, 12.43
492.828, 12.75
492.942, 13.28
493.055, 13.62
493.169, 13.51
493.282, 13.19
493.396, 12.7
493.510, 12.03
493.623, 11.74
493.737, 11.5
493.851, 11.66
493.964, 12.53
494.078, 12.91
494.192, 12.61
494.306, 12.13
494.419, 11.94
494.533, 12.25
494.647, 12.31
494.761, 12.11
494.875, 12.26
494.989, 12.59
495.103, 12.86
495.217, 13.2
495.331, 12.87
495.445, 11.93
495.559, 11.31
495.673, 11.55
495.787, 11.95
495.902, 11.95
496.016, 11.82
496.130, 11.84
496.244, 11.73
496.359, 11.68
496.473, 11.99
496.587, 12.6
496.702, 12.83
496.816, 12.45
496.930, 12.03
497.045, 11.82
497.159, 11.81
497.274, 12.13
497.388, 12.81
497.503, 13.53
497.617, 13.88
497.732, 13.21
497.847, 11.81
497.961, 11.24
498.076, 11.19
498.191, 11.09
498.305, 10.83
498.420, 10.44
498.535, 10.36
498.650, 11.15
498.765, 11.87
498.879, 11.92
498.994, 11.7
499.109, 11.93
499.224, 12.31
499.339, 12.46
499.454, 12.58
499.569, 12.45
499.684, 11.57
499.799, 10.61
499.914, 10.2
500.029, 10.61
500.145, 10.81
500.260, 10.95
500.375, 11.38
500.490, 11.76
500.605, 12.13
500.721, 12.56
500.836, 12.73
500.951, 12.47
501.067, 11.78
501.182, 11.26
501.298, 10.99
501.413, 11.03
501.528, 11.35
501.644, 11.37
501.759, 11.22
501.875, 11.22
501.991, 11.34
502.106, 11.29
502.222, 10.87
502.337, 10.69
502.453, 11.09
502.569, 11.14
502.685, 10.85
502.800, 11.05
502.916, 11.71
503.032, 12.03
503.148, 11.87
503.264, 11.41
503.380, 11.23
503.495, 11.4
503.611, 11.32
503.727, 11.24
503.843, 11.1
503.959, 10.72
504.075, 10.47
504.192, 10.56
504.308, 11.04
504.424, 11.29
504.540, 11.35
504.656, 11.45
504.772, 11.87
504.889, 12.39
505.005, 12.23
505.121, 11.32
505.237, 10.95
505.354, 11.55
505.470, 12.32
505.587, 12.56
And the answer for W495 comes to -0.27 nm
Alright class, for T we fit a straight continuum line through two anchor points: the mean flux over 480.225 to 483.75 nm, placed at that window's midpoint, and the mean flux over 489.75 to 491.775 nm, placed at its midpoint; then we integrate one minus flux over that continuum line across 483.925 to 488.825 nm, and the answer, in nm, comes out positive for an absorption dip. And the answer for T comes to 0.324 nm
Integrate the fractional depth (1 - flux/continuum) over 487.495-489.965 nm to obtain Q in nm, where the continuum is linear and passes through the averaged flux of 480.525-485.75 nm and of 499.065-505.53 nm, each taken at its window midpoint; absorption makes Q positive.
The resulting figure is 0.03 nm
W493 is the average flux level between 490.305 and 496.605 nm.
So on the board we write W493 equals 12.1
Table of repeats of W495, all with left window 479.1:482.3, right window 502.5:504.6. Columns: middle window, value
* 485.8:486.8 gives 0.126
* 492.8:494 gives -0.088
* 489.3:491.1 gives -0.023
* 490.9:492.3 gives 0.036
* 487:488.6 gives 0.083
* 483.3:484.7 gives 0.076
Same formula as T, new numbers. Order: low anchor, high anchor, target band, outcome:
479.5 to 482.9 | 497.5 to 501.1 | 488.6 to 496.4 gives -0.07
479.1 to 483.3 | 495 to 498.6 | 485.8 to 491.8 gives 0.36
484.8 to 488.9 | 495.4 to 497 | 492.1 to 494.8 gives -0.16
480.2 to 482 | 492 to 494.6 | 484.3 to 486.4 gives 0.22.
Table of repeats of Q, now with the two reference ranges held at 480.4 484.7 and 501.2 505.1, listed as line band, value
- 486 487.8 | 0.18 nm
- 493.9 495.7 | -0.11 nm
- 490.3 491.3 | -0.02 nm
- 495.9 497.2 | -0.05 nm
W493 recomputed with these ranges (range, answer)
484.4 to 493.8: 11.6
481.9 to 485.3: 11.9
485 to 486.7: 11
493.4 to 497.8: 12.3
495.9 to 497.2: 12.1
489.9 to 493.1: 12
